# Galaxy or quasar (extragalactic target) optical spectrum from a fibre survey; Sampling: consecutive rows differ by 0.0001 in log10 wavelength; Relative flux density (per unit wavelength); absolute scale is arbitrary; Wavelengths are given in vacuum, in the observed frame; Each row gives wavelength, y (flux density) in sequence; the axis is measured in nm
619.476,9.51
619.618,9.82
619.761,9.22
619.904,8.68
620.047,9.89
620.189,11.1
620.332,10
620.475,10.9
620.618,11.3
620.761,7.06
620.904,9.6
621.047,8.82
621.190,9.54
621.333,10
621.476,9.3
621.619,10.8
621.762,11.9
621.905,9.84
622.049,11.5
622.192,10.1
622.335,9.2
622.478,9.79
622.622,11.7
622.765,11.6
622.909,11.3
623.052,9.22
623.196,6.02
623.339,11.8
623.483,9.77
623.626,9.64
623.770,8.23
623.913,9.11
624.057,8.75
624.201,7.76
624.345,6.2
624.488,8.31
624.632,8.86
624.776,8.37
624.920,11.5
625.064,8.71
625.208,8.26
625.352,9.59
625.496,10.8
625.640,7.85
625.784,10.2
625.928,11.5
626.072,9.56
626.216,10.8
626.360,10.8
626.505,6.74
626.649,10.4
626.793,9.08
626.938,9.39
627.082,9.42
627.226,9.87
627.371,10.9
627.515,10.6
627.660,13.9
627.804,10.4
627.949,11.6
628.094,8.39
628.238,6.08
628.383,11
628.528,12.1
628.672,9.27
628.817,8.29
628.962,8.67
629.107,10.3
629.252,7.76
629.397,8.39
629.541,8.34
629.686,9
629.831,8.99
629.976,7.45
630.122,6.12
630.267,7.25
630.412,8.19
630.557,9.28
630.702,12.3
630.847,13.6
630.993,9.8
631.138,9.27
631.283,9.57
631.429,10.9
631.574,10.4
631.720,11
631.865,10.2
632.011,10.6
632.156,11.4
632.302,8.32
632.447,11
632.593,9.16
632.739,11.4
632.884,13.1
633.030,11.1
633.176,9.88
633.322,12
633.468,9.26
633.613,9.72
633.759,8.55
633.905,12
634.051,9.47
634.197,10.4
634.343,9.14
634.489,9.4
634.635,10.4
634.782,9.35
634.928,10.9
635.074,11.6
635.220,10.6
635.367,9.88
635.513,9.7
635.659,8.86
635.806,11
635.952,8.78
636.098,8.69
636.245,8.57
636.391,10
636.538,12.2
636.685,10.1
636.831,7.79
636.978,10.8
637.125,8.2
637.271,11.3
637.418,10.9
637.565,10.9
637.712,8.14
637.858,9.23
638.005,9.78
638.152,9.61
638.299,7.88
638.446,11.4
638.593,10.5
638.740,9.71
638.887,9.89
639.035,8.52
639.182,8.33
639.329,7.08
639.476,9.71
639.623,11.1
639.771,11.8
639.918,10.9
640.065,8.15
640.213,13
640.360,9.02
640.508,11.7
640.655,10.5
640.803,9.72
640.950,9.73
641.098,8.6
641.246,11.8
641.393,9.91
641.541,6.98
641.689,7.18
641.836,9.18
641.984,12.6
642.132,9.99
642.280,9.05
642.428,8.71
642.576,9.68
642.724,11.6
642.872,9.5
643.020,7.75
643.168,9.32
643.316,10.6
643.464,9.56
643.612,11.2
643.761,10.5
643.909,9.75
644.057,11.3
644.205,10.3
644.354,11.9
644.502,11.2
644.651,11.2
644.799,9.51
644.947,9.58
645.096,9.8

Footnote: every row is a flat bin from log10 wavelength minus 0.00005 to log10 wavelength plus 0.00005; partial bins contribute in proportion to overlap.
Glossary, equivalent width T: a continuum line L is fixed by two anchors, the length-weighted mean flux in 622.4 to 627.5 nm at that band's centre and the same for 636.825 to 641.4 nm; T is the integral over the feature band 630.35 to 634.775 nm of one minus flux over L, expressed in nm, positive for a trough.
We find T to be -0.293 nm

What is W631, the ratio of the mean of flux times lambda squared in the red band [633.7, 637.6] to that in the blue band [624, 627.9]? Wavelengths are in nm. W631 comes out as 1.07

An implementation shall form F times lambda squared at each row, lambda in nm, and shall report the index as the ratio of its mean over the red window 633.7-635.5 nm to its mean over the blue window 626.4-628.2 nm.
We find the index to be 1.04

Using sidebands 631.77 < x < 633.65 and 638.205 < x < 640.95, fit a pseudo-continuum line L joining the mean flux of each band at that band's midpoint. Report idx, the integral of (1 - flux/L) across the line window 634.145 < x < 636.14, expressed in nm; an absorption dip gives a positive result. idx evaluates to 0.082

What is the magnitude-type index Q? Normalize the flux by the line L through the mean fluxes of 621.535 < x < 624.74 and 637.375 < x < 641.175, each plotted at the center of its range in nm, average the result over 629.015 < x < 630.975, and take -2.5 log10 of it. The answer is 0.08 mag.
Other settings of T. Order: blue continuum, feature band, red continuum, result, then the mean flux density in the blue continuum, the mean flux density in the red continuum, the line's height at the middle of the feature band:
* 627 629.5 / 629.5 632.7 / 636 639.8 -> 0.028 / 9.8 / 9.67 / 9.76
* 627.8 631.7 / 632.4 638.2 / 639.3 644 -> -0.276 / 9.36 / 9.9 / 9.61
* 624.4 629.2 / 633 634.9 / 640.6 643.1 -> -0.080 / 9.72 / 9.55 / 9.64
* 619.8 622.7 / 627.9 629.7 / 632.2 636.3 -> 0.167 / 10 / 10.1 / 10.1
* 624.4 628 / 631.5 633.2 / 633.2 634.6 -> -0.115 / 9.87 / 10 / 9.98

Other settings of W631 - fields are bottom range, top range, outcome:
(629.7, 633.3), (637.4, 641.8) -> 0.99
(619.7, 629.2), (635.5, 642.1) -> 1.05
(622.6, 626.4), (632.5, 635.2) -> 1.13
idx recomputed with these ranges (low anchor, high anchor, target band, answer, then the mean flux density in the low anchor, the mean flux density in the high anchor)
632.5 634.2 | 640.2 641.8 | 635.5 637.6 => 0.07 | 10.5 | 9.7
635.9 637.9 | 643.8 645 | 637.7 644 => 0.26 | 9.71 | 10.6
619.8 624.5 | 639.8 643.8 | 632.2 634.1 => -0.12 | 9.67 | 9.88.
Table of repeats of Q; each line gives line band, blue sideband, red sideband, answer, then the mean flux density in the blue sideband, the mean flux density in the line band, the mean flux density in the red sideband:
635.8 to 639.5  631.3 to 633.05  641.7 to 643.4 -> 0.068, 10.7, 9.55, 9.72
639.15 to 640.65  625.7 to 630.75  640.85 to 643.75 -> -0.058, 9.48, 10.2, 9.65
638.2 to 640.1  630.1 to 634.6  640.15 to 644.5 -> 0.048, 10.2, 9.64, 10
